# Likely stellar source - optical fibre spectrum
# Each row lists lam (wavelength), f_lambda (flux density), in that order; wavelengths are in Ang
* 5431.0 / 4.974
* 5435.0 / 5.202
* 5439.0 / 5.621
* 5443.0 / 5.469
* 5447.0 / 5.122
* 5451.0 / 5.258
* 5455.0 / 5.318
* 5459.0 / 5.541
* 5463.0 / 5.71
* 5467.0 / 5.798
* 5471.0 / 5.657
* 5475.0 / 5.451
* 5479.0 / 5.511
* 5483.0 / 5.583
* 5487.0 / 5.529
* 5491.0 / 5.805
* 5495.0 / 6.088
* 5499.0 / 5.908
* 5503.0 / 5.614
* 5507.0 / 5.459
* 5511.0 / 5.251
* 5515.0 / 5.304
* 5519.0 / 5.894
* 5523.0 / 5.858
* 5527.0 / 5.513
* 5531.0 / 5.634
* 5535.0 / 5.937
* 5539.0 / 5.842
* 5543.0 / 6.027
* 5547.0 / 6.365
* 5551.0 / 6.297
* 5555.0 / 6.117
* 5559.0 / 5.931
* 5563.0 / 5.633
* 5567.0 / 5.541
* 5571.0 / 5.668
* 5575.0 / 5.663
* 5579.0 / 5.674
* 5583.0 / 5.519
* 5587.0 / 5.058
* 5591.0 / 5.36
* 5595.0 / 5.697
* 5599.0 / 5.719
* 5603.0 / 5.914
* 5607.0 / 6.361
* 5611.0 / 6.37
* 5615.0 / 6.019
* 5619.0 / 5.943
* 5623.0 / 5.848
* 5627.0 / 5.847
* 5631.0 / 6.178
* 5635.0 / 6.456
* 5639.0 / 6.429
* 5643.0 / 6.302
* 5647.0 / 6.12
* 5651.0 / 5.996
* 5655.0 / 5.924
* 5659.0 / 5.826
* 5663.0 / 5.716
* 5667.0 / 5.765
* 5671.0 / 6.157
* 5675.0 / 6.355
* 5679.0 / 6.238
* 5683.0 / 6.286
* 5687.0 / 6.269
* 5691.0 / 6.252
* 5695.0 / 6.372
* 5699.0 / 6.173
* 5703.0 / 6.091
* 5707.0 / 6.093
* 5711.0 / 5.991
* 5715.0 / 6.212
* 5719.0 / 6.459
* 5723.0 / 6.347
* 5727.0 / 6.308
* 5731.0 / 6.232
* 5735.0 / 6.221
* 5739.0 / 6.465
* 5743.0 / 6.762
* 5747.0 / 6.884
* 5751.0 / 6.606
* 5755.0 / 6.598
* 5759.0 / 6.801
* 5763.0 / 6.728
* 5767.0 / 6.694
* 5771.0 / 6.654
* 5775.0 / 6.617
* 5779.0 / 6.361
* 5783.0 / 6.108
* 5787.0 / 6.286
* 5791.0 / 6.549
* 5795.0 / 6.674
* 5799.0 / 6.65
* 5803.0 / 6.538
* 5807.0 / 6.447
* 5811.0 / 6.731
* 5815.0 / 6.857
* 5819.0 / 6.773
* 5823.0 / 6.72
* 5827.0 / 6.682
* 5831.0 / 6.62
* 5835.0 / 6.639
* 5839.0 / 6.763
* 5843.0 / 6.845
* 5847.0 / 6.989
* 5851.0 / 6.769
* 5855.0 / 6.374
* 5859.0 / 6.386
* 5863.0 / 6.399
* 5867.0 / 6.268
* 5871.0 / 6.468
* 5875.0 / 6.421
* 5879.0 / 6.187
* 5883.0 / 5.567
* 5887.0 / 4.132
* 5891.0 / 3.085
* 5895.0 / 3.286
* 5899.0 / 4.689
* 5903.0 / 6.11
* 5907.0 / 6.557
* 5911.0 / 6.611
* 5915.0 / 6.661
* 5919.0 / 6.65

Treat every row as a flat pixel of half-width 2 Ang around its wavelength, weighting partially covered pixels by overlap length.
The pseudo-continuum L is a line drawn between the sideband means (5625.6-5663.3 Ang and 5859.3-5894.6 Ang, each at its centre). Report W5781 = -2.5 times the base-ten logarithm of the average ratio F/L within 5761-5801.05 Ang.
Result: -0.14 mag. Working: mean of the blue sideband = 6.1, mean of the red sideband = 5.5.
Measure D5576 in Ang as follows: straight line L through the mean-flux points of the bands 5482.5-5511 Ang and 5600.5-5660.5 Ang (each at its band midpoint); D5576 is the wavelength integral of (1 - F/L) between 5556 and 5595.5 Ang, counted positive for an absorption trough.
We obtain 2.3 Ang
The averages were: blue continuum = 5.69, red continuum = 6.1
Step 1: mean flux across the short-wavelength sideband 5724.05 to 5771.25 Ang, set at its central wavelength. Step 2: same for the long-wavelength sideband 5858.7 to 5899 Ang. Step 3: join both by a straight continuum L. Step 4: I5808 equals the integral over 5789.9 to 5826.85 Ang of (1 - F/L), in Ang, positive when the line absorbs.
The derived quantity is -4.1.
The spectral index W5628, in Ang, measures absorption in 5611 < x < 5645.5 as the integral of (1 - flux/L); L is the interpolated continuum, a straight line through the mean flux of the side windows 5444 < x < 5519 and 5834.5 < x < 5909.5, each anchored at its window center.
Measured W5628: -2.8 Ang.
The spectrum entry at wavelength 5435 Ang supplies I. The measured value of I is 5.202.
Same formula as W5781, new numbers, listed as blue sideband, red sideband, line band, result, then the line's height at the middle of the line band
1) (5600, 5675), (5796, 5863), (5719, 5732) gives 0.00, 6.34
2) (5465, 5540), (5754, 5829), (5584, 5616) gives 0.03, 5.98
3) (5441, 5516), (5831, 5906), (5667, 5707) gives -0.09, 5.73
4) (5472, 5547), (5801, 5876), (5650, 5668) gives 0.05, 6.12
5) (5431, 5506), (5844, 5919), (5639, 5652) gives -0.09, 5.68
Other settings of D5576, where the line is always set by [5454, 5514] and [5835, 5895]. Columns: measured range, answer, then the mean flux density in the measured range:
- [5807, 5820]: -1.78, 6.74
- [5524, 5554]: -1.49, 5.95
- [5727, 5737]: -0.67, 6.24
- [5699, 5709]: -0.49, 6.11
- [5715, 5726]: -0.98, 6.36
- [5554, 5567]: -0.31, 5.82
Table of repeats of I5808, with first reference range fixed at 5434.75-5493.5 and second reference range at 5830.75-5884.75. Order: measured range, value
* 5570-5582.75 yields 0.32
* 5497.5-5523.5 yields 0.18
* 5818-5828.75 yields -0.55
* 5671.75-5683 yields -0.45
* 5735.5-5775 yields -2.78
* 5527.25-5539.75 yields -0.16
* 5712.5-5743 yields -0.90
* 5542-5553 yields -1.01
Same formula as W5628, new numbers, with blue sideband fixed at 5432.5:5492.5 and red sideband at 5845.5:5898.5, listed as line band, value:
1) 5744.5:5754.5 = -1.96 Ang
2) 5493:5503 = -0.74 Ang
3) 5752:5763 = -2.09 Ang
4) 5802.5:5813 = -1.73 Ang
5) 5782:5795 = -1.72 Ang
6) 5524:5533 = -0.13 Ang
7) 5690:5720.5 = -3.24 Ang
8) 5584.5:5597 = 0.40 Ang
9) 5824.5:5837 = -2.19 Ang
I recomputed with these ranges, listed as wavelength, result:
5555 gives 6.117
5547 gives 6.365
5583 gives 5.519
